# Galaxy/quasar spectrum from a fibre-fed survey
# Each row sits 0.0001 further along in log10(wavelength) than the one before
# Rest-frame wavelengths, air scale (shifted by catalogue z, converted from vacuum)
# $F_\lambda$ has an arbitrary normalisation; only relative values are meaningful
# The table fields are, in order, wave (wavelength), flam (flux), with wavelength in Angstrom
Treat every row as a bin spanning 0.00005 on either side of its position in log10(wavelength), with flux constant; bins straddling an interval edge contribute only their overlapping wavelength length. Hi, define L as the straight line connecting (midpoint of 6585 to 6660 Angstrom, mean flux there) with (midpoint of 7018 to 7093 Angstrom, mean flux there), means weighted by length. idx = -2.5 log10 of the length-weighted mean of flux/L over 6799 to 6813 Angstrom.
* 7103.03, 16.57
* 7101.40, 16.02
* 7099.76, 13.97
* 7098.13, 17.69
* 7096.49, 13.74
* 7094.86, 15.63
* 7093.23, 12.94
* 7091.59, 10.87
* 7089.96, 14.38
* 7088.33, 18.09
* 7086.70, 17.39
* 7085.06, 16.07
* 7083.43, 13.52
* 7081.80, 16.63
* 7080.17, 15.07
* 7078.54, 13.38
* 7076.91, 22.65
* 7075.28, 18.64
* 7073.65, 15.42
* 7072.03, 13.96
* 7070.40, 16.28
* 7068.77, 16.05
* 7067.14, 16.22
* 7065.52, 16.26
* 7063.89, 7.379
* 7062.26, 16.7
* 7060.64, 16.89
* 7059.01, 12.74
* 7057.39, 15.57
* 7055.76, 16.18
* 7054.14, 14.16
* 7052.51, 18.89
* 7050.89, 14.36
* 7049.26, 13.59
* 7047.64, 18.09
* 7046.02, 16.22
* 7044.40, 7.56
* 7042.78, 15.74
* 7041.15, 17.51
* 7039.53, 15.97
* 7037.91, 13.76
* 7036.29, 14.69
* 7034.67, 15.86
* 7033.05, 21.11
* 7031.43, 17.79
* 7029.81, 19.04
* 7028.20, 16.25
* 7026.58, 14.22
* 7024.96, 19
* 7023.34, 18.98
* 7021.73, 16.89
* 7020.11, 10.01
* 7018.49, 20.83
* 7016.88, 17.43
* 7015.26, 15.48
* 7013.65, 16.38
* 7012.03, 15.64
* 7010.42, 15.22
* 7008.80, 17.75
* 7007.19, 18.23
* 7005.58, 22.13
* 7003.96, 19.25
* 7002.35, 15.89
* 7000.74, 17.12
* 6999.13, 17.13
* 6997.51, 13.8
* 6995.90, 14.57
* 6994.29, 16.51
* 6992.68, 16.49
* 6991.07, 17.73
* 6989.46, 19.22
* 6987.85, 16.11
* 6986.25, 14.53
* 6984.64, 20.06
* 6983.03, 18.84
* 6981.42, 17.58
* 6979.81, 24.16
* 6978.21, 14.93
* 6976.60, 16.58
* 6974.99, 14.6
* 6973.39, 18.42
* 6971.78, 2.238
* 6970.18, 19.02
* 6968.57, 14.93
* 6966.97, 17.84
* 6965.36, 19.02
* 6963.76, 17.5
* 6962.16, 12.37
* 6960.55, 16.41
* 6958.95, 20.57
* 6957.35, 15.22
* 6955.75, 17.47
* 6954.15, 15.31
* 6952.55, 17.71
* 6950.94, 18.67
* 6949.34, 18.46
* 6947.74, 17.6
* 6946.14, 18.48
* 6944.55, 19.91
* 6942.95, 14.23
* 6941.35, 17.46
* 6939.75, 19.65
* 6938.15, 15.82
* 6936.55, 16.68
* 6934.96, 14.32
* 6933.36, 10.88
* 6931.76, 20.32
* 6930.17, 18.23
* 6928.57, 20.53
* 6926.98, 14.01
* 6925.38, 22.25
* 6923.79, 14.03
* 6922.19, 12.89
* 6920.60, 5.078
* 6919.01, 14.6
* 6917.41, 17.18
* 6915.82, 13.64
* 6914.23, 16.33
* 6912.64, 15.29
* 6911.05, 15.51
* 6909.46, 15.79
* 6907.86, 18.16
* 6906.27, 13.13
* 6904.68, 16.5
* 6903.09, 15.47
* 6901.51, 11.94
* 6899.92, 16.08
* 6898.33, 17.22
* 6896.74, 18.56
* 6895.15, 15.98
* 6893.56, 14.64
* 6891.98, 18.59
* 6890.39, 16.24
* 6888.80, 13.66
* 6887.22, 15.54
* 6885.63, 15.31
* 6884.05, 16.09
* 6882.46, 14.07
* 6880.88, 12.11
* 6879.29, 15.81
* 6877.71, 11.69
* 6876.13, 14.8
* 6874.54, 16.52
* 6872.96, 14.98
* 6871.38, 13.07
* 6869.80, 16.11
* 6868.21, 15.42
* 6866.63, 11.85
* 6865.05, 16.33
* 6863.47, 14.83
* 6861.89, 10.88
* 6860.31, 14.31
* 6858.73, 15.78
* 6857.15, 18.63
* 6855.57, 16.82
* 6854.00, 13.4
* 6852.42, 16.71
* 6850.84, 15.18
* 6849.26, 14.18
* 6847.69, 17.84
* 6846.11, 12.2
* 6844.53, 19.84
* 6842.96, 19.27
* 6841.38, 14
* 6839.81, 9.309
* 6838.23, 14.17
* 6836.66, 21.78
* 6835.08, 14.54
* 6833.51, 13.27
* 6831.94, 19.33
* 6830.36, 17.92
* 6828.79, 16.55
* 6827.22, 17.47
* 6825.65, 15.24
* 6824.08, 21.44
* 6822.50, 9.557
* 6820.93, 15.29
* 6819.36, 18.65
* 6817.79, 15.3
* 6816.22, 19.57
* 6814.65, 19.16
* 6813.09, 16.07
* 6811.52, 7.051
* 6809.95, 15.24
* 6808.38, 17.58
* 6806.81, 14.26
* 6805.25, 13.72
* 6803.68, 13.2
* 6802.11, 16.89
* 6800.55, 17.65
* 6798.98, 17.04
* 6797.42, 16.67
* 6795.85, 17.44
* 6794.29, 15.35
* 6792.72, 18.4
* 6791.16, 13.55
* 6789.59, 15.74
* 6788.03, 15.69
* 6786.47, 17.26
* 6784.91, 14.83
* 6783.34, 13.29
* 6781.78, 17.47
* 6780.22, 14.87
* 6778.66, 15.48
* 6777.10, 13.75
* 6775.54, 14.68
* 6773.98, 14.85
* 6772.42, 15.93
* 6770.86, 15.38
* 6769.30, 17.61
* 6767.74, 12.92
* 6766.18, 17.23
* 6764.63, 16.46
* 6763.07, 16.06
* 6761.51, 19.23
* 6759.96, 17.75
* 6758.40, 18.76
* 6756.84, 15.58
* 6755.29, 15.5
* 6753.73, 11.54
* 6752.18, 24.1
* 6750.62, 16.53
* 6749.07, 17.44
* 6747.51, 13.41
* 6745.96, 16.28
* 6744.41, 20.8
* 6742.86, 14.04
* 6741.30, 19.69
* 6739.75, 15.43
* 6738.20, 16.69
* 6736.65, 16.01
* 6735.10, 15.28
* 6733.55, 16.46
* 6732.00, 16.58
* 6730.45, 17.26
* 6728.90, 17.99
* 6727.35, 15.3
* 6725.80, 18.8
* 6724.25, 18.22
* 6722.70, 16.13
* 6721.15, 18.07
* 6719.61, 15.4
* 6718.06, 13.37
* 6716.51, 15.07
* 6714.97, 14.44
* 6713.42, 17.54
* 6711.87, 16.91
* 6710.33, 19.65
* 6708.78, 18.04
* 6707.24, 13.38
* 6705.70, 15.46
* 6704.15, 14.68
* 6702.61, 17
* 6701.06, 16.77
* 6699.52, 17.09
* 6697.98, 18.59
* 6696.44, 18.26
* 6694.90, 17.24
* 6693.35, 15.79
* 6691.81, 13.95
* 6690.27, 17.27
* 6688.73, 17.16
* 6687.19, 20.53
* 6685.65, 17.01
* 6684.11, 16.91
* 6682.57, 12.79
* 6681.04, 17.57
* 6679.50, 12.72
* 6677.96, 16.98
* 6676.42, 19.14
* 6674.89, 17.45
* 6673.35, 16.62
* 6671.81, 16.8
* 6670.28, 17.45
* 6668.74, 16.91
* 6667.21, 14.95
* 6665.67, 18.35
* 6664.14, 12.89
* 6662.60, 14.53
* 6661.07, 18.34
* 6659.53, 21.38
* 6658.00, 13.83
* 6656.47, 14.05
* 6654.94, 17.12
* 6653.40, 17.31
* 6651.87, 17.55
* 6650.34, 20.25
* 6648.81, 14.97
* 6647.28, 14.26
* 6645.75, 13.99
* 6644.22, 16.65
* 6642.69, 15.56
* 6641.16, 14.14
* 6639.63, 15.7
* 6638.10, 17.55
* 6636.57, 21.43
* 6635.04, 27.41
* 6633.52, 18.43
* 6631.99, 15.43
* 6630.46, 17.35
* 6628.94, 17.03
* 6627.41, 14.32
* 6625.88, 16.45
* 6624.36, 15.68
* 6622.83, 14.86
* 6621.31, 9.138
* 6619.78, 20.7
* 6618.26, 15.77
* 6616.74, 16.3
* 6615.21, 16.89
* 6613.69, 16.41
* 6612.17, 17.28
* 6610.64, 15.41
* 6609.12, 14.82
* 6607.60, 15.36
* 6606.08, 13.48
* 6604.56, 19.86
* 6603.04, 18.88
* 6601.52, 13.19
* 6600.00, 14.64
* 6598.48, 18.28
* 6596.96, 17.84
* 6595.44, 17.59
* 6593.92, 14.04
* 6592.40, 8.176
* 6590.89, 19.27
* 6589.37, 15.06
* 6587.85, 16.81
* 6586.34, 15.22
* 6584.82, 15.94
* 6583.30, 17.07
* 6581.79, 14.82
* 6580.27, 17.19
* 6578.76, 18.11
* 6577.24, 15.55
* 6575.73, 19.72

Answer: 0.10 mag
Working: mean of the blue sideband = 16.4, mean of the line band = 14.7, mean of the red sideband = 15.8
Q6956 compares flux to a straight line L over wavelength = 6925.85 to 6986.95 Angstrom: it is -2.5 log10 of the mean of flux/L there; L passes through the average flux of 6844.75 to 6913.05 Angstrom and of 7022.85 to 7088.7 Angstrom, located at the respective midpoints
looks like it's -0.09 mag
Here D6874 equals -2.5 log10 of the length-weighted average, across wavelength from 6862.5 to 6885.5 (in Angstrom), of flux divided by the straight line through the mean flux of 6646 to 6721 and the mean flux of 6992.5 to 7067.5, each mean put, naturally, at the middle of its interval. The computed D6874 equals 0.12 mag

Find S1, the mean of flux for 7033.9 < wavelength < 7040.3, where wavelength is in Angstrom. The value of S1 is 15.1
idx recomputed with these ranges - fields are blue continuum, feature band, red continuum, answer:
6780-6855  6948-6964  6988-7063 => -0.05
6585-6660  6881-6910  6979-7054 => 0.07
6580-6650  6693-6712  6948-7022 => -0.03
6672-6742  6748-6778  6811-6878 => -0.01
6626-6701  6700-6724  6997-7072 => 0.04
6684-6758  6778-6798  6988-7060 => 0.05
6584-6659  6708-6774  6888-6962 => -0.03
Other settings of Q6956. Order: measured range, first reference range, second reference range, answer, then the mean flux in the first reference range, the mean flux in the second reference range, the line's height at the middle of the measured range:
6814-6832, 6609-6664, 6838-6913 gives -0.10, 16.6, 15.2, 15.5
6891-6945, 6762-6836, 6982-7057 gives 0.02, 15.8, 16.6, 16.2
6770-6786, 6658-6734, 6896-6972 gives 0.09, 16.6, 16.2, 16.5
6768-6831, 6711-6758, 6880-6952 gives 0.04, 16.6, 15.9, 16.3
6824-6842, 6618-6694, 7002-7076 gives 0.02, 16.6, 16.1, 16.4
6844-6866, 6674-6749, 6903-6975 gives 0.06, 16.6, 16.1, 16.3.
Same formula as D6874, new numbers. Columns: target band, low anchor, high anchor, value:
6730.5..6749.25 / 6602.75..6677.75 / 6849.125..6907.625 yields -0.03 mag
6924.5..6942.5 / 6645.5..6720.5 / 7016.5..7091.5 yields -0.07 mag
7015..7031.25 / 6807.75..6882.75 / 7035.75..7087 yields -0.10 mag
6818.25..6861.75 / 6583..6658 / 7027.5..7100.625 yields 0.00 mag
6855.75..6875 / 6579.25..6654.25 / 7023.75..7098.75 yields 0.07 mag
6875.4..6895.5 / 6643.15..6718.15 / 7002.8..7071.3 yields 0.09 mag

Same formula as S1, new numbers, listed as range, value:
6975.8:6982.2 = 18.3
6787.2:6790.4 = 15.7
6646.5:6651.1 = 16.5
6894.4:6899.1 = 17.3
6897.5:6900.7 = 16.7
